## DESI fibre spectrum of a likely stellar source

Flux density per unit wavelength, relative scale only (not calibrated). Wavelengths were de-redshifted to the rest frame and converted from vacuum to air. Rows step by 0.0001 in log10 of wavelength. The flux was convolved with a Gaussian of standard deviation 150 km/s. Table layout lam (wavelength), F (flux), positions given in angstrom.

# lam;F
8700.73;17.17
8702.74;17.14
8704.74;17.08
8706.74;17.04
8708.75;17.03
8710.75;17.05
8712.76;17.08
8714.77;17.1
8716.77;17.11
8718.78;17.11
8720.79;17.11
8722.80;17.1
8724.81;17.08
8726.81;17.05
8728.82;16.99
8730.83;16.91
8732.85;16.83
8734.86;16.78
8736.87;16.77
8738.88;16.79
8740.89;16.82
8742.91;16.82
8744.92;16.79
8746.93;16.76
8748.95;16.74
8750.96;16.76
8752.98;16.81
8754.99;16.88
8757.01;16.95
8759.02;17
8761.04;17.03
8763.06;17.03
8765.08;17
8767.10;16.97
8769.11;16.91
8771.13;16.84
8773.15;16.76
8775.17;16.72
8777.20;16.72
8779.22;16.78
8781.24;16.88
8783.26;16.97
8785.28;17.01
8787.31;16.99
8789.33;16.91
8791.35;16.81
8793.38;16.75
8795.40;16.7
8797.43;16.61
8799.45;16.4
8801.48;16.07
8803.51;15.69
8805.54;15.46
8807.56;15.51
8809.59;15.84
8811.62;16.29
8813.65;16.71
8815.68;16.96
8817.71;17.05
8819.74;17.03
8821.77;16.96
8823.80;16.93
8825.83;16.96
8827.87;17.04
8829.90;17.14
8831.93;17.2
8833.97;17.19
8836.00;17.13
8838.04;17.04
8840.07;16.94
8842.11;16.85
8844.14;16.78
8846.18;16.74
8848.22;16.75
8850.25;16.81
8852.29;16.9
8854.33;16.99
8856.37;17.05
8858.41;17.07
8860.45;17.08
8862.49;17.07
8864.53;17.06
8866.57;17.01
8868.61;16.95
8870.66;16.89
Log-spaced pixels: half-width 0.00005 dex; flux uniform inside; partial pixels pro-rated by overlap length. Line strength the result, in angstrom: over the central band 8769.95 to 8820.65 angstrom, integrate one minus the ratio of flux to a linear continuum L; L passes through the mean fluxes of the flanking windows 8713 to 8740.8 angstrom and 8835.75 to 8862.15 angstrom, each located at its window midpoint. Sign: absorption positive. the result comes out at 1.1 angstrom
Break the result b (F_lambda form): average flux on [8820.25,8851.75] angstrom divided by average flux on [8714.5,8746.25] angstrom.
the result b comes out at 1.00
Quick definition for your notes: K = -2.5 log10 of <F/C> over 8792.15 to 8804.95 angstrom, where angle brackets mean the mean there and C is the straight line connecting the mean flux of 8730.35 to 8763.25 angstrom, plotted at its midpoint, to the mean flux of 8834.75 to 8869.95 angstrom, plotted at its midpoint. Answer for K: 0.04 mag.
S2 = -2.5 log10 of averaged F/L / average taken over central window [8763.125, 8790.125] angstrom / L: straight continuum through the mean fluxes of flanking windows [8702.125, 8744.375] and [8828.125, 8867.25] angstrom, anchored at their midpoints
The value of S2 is 0.01 mag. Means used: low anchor 17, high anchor 17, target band 16.9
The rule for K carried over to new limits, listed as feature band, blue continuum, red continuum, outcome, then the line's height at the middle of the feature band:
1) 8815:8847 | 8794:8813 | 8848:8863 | -0.03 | 16.6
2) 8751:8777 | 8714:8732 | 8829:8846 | 0.01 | 17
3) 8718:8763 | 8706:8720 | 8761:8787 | 0.01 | 17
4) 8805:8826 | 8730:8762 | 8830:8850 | 0.03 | 16.9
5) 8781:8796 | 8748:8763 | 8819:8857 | 0.00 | 16.9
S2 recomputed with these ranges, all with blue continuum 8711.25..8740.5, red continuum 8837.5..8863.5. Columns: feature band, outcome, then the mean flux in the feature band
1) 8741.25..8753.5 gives 0.013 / 16.8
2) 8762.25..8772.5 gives 0.001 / 16.9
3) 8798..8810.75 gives 0.072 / 15.9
